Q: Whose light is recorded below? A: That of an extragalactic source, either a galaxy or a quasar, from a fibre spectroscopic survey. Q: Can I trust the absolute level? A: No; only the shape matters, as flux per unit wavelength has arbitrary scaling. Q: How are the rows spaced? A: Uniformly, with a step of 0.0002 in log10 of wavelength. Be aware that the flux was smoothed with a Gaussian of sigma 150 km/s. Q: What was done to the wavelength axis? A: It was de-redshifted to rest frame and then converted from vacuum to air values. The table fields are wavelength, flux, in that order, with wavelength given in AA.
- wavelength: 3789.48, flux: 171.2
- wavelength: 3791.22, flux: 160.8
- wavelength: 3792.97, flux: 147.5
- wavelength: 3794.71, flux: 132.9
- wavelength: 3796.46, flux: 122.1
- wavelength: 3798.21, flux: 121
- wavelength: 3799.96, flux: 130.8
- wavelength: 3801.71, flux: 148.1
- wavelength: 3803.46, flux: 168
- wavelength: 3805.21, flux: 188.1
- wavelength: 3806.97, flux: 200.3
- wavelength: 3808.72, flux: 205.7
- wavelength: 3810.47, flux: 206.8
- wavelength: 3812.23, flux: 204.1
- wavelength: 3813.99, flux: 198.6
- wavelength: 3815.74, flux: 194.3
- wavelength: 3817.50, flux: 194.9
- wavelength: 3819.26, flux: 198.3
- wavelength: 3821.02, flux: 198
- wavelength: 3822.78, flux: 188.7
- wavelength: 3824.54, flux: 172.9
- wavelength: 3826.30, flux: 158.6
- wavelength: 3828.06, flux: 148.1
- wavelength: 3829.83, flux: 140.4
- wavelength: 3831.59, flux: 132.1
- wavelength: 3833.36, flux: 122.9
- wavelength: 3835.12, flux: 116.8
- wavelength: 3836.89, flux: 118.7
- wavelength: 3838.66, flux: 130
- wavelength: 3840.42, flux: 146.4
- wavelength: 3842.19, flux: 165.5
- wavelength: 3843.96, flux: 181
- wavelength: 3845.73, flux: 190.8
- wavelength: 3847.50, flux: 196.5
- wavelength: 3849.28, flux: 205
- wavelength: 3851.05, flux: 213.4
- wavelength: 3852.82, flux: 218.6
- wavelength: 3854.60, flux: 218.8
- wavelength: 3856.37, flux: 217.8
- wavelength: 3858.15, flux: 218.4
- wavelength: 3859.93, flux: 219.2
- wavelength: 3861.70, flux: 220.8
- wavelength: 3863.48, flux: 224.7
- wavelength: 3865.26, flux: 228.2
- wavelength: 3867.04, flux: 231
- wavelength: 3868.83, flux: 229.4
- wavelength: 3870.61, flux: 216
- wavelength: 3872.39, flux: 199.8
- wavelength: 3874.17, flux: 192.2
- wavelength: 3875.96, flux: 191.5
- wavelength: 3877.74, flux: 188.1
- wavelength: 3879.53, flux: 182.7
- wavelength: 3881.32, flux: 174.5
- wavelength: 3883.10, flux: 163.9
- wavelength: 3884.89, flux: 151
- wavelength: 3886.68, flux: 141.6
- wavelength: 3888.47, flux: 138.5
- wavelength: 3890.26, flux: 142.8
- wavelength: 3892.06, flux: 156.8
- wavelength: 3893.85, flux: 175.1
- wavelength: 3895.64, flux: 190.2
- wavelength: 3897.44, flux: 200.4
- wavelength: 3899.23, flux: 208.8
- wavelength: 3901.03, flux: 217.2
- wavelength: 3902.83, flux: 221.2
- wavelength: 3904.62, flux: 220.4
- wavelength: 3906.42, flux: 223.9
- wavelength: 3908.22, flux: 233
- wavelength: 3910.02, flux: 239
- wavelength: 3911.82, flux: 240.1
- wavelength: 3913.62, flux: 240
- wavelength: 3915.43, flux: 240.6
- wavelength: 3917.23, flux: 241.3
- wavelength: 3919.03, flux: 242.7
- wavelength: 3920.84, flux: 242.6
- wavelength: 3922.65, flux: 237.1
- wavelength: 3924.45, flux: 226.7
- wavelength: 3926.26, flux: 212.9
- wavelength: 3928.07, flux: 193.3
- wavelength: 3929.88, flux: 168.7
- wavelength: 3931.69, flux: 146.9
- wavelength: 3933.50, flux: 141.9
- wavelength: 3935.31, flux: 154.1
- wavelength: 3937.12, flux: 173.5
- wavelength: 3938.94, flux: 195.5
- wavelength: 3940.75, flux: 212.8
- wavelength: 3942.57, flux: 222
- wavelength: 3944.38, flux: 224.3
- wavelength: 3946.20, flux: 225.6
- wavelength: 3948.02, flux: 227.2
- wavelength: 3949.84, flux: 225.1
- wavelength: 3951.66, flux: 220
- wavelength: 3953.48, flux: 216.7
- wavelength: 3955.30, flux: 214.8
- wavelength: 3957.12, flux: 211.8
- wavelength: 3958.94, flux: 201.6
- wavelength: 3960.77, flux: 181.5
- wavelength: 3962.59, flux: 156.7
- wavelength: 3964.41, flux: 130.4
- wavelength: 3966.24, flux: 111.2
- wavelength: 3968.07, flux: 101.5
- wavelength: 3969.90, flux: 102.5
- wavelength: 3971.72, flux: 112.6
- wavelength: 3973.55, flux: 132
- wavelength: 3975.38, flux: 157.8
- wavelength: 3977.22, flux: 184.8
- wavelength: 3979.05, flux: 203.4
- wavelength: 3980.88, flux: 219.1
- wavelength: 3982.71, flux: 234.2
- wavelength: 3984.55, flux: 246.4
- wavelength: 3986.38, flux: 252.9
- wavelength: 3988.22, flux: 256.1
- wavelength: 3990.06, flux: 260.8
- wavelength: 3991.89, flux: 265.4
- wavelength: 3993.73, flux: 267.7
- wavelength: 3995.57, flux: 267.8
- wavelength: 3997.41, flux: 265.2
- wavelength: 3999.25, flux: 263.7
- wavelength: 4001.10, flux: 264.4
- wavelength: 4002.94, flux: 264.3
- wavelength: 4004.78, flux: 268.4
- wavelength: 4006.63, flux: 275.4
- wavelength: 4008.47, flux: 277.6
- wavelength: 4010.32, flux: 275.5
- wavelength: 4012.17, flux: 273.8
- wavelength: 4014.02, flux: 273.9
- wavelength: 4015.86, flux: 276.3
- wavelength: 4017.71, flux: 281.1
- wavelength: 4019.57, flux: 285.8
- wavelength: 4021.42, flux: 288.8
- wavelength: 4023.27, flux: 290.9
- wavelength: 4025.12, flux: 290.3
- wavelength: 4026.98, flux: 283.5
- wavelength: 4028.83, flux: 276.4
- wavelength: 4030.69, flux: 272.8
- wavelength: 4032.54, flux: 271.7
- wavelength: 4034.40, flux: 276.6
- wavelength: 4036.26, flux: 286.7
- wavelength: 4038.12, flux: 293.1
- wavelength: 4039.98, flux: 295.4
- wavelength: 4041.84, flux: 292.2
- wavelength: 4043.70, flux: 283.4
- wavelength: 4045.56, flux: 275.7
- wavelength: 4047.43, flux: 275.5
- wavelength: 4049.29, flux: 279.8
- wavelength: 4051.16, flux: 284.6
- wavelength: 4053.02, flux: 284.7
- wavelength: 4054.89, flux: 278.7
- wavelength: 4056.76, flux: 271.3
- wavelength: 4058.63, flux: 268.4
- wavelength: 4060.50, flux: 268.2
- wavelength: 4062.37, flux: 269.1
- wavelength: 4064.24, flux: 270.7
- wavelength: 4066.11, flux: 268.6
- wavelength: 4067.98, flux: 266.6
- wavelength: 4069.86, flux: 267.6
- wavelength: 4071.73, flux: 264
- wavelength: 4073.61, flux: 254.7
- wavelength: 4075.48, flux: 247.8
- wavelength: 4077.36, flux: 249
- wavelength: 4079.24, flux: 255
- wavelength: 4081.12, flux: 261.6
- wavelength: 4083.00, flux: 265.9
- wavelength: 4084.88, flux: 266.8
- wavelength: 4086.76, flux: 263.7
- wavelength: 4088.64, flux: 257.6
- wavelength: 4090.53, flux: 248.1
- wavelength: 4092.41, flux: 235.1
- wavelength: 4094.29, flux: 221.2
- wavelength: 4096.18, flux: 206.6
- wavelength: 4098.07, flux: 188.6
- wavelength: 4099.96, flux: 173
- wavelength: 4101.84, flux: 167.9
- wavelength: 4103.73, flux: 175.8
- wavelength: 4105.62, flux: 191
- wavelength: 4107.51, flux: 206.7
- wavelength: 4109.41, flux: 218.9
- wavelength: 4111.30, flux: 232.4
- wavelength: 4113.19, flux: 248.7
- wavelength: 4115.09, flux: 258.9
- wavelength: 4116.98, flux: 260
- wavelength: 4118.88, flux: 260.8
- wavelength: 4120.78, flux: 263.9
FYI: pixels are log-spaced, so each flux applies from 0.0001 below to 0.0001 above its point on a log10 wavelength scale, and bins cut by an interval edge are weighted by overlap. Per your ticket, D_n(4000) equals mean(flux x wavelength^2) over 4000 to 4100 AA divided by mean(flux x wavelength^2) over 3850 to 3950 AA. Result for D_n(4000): 1.41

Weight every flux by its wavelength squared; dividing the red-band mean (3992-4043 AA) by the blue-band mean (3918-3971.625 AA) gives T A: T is 1.52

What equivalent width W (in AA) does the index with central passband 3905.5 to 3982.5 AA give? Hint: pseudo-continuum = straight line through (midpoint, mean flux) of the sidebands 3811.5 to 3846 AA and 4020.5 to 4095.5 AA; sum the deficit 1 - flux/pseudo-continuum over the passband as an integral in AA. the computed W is 7.37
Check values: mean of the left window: 164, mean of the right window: 270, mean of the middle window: 195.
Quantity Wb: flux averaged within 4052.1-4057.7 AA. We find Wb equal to 278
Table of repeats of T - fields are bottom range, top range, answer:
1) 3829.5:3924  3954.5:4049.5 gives 1.32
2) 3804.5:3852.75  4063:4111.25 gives 1.53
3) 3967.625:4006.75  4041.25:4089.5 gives 1.26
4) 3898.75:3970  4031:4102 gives 1.38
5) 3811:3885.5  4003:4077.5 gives 1.63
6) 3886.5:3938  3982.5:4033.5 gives 1.41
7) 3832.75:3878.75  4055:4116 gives 1.40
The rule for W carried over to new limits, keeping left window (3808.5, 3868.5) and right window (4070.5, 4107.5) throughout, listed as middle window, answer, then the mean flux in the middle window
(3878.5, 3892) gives 2.62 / 157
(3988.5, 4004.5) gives -3.75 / 265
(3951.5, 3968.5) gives 2.71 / 175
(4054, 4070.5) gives -3.20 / 270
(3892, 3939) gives -1.89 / 208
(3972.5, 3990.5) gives -0.08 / 213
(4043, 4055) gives -3.04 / 280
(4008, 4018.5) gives -2.84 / 276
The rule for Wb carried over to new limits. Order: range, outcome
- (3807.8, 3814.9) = 204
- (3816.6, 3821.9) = 197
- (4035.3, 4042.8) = 292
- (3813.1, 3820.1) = 196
